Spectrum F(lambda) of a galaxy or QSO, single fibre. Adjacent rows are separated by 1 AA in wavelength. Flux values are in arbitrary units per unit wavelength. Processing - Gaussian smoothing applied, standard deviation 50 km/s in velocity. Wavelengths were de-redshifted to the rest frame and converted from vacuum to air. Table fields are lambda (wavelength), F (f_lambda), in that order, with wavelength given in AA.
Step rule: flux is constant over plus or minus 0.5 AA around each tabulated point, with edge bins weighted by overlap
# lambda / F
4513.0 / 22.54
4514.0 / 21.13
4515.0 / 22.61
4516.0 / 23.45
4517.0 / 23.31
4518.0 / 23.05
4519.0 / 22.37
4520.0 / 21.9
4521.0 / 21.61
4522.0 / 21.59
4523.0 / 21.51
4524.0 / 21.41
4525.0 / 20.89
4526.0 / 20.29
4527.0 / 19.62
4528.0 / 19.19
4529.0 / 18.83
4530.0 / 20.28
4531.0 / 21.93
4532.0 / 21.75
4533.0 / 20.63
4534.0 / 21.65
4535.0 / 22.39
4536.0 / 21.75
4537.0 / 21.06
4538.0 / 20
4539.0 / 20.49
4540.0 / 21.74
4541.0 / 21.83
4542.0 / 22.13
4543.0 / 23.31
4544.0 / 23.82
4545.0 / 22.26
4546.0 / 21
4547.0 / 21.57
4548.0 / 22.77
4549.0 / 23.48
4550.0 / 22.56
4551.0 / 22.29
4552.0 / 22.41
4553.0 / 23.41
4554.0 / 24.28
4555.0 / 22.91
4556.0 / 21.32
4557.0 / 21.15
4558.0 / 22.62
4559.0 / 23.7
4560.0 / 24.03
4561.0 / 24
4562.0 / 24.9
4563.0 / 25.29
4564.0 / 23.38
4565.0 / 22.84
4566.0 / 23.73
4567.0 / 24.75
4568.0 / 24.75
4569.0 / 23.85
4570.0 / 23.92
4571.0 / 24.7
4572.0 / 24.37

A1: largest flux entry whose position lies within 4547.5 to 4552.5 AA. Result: 23.48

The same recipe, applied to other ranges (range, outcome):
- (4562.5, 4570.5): 25.29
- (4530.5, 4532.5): 21.93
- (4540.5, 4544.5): 23.82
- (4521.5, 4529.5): 21.59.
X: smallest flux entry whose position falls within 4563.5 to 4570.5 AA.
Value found 22.84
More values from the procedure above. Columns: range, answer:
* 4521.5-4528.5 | 19.19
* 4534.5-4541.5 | 20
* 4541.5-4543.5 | 22.13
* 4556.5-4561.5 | 21.15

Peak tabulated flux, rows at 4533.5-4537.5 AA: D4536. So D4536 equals 22.39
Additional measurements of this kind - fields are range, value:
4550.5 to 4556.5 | 24.28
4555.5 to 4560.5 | 24.03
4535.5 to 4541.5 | 21.83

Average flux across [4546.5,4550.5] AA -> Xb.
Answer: 22.6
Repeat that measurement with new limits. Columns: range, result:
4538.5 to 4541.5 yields 21.4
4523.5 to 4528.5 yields 20.3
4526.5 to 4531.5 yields 20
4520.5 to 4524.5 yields 21.5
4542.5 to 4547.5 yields 22.4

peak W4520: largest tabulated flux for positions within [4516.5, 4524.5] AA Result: 23.31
